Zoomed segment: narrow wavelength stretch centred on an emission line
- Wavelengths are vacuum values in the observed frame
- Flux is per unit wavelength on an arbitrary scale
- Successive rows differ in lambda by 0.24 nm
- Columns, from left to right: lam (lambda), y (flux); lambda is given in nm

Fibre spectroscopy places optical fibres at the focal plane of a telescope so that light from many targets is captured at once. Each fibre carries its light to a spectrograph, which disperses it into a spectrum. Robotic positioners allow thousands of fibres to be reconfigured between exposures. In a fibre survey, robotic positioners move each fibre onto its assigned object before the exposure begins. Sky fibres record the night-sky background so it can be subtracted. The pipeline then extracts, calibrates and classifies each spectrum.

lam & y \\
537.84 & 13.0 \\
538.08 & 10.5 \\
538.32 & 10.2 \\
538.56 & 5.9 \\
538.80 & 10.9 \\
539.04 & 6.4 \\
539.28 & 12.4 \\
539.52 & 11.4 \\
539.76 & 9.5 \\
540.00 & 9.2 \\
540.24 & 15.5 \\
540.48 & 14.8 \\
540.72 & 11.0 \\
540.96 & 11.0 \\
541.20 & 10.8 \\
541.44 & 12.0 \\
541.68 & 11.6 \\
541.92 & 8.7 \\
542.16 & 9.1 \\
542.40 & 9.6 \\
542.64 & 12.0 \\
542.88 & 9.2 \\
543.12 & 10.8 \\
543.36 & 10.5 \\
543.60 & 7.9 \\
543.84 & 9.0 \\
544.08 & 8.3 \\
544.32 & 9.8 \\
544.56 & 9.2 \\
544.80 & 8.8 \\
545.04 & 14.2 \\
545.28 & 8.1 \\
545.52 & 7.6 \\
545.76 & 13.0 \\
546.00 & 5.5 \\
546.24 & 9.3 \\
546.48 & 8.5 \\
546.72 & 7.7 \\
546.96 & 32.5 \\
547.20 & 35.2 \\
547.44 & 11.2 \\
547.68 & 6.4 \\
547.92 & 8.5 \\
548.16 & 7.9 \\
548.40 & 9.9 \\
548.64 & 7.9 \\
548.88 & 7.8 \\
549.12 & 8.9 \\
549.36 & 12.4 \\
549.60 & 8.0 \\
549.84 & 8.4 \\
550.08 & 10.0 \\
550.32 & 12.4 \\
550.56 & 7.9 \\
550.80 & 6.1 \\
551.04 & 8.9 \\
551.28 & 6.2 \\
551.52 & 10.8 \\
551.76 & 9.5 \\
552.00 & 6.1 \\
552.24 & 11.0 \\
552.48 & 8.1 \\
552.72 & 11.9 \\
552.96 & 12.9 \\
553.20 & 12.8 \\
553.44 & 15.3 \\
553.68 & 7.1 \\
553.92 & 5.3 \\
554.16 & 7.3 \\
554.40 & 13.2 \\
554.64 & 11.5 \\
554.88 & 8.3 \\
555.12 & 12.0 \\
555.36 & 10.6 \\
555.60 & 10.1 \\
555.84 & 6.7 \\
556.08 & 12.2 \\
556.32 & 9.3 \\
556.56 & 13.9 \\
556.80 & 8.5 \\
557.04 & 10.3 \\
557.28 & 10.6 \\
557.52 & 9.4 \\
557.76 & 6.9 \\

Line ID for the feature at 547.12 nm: H-beta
